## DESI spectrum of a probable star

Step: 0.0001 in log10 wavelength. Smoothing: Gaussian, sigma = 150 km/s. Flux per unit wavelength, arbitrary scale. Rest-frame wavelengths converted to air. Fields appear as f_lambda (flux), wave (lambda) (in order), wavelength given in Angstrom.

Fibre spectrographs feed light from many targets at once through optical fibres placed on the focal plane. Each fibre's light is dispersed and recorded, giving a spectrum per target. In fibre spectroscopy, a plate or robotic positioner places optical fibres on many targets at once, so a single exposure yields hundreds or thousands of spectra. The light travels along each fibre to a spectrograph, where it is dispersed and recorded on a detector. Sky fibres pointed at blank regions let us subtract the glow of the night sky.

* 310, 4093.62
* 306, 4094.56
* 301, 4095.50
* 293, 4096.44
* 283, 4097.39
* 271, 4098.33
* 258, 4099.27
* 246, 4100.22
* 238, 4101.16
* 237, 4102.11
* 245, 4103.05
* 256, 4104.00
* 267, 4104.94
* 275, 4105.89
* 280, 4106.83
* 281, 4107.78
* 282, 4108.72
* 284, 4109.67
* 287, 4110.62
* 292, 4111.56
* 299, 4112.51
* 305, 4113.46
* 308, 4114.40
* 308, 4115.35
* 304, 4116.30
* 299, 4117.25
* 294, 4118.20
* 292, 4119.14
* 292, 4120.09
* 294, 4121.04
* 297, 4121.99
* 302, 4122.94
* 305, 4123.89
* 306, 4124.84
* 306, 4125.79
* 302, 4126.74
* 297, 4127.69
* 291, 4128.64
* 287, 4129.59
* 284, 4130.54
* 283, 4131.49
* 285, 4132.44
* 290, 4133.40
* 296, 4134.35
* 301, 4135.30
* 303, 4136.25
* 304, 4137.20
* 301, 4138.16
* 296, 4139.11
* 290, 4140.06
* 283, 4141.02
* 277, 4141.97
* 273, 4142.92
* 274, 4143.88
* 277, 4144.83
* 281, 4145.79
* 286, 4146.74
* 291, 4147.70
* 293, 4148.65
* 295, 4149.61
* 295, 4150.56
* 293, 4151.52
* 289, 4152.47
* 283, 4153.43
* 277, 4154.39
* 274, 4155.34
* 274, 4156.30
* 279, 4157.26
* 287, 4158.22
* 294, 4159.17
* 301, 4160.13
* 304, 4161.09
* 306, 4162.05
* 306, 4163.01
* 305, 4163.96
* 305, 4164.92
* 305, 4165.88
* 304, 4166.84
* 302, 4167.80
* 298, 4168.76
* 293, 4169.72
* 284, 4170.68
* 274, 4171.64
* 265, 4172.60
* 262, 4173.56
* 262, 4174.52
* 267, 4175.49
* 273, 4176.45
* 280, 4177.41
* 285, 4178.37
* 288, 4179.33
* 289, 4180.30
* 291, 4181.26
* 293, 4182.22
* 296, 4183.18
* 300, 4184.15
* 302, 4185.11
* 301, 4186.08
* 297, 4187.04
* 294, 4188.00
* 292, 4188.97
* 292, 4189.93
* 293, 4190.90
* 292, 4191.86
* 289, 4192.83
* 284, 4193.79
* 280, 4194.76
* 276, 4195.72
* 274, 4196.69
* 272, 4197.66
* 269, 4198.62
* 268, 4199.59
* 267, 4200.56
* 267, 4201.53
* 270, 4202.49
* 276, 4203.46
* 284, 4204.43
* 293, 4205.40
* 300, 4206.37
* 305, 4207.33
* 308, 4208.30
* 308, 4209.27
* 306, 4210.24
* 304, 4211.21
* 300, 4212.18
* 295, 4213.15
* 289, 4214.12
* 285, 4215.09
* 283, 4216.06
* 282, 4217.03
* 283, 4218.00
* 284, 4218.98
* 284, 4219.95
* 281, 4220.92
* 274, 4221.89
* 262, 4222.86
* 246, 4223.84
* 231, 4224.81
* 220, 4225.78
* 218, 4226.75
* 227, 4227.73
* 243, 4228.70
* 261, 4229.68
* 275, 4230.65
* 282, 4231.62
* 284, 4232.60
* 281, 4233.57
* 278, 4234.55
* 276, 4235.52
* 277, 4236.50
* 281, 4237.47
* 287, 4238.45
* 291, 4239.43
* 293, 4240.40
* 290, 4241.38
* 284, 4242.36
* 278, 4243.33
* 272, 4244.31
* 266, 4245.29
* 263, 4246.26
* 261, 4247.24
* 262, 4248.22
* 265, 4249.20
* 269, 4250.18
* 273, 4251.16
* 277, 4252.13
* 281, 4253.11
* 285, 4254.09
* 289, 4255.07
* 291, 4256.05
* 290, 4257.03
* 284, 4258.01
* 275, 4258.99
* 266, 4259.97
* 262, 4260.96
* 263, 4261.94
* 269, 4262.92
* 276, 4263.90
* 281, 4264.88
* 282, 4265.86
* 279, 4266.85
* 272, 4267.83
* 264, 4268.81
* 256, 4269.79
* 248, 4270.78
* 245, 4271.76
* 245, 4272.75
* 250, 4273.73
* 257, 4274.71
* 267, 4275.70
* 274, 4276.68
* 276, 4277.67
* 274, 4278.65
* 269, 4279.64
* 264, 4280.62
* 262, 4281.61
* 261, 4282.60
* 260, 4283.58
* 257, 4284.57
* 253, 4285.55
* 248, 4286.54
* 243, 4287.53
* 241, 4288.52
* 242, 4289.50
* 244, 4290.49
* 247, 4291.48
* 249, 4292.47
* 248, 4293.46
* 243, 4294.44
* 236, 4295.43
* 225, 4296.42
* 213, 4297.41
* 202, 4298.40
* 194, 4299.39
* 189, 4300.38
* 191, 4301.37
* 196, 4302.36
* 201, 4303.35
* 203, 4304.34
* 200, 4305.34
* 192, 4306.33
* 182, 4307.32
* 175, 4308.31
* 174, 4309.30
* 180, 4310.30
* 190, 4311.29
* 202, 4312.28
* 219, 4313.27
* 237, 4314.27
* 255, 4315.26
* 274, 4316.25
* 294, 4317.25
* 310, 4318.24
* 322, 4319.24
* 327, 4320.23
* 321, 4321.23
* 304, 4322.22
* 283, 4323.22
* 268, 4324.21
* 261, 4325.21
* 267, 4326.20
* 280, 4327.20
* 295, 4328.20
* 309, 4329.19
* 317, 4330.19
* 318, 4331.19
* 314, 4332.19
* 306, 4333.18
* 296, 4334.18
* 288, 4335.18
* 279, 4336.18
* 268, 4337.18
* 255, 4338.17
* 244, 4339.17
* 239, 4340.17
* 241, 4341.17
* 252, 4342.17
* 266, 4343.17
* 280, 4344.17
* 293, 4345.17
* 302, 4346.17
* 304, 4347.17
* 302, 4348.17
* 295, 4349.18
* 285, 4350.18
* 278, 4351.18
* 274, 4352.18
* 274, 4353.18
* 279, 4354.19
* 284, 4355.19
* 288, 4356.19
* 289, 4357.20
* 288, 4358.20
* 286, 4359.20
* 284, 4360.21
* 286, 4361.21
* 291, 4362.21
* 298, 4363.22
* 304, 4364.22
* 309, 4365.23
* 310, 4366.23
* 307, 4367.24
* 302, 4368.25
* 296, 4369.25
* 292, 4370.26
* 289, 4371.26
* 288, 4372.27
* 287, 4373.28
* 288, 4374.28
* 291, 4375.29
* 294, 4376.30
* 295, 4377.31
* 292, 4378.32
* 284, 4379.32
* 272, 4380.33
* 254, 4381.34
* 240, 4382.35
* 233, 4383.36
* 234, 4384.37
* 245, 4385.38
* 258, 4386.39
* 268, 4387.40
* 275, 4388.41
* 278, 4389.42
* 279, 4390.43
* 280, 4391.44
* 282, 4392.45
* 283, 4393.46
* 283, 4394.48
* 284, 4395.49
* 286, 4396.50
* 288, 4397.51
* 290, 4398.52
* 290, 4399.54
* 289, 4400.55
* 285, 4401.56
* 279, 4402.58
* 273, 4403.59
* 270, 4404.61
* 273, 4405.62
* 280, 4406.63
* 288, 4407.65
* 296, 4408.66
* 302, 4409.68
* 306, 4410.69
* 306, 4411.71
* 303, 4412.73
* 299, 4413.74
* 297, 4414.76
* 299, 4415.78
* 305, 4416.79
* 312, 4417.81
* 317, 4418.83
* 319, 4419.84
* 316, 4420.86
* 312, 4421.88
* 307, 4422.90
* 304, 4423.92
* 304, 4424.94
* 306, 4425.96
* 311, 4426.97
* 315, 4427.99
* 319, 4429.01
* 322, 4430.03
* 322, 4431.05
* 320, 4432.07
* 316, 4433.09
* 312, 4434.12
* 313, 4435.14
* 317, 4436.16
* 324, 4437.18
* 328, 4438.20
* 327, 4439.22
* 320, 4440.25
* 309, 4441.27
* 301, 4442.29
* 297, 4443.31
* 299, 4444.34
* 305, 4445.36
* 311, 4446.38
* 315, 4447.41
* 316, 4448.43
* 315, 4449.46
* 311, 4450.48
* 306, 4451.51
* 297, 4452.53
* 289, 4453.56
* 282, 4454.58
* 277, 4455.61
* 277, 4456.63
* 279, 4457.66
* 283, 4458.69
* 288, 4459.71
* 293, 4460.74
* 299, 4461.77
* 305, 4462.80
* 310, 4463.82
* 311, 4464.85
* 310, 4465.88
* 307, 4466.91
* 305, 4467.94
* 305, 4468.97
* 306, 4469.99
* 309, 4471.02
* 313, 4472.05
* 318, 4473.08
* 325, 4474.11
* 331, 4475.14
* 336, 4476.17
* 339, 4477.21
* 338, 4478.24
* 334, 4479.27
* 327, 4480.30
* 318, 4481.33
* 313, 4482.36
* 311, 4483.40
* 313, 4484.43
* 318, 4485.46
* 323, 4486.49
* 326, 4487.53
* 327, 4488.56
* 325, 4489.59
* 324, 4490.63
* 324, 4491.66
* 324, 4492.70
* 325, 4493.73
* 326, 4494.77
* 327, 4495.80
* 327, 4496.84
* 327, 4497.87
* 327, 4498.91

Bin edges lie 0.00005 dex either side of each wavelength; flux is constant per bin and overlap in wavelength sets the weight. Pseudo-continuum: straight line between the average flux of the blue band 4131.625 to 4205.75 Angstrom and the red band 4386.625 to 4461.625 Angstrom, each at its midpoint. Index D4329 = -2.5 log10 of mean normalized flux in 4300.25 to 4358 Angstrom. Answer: 0.12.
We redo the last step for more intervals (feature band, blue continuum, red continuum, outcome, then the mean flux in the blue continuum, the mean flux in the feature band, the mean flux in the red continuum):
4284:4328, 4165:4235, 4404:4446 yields 0.224 mag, 281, 239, 307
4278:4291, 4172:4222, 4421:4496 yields 0.155 mag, 286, 256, 312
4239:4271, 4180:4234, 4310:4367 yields 0.023 mag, 280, 275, 281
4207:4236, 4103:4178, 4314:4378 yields 0.053 mag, 289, 275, 288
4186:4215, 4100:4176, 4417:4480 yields 0.016 mag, 288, 288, 310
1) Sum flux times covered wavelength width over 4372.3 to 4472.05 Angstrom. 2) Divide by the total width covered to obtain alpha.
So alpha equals 296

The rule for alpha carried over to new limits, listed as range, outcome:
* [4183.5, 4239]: 279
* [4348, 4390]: 282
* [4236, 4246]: 282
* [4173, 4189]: 286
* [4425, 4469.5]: 306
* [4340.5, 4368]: 287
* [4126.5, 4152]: 290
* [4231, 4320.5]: 255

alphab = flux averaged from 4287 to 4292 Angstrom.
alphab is 243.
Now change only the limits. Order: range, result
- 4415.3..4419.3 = 308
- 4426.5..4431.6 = 318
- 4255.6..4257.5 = 291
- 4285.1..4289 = 246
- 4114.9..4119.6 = 300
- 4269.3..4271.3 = 252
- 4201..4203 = 269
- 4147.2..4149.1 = 292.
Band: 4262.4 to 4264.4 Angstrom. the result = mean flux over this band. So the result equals 273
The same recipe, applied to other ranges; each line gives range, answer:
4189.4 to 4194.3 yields 290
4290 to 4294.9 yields 246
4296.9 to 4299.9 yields 203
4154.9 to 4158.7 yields 279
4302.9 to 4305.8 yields 201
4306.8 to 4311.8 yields 180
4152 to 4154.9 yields 283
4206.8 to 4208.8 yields 307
